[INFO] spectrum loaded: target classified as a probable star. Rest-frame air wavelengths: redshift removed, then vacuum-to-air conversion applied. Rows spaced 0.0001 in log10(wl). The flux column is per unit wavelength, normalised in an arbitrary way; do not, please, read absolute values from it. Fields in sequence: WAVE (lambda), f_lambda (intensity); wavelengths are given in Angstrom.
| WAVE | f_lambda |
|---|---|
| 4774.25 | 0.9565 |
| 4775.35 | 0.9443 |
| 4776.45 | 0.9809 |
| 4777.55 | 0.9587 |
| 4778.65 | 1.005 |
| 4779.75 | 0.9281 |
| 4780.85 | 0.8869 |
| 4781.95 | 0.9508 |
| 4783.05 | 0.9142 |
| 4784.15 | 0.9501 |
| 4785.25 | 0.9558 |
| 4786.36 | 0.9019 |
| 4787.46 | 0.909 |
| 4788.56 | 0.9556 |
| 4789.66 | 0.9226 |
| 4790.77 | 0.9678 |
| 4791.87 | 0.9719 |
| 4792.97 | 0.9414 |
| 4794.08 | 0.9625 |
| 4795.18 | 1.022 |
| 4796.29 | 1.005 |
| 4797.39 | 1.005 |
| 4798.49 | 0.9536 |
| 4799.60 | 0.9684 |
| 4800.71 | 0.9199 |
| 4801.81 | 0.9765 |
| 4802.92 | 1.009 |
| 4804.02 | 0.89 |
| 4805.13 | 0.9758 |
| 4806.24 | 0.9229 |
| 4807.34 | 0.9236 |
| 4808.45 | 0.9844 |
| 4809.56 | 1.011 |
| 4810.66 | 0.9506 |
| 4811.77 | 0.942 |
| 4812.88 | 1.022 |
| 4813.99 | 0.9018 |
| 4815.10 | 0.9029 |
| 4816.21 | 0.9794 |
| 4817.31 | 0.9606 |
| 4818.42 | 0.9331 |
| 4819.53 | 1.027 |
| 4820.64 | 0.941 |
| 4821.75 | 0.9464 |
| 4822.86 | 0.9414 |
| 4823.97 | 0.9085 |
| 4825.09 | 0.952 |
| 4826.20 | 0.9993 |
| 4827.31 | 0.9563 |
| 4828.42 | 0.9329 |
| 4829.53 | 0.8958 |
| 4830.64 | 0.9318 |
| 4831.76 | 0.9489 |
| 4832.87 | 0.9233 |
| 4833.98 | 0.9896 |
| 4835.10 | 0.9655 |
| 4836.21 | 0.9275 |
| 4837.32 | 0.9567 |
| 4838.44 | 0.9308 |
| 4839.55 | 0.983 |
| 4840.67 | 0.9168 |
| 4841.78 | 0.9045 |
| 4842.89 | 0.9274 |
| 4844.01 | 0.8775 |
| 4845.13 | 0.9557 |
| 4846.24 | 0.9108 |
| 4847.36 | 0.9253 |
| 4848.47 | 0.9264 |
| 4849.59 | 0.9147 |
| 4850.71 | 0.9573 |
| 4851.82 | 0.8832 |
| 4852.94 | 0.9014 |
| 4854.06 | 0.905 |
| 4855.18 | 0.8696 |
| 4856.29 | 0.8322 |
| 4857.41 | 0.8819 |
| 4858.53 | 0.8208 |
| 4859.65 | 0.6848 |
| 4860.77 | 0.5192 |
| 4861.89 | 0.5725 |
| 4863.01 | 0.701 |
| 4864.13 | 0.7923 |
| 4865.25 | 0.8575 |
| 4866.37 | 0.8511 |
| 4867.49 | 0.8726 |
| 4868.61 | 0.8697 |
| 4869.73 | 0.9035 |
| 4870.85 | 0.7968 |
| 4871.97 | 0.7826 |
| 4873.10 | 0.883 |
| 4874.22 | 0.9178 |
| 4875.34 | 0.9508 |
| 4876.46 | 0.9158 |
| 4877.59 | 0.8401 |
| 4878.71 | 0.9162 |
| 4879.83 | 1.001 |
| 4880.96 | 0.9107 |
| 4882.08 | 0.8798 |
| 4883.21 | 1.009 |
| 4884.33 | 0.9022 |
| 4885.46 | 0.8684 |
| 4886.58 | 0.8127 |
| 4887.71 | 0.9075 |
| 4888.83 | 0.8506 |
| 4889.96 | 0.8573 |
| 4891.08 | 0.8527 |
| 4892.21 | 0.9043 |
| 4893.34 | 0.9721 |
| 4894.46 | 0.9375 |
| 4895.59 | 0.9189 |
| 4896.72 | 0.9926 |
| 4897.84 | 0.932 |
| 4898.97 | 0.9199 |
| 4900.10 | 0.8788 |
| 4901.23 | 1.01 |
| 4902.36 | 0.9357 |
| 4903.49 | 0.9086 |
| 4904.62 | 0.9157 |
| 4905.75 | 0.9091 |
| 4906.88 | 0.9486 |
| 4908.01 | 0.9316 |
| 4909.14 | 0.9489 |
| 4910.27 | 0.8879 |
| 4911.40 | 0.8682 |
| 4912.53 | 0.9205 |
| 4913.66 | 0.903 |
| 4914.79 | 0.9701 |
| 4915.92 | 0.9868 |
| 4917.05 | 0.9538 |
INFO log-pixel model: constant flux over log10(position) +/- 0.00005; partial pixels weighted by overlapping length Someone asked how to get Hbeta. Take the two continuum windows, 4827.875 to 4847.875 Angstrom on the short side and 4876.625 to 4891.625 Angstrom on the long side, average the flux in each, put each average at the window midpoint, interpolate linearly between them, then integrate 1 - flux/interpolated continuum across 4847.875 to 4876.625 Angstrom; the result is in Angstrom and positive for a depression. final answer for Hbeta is 2.4 Angstrom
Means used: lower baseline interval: 0.933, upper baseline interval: 0.894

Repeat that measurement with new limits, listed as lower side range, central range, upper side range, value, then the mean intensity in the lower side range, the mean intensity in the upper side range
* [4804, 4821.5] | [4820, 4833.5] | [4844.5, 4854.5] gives 0.0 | 0.956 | 0.92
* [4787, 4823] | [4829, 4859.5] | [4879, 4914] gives 0.9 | 0.959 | 0.916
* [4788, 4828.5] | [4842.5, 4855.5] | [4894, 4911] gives 0.5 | 0.959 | 0.931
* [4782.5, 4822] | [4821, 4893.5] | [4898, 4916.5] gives 4.1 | 0.956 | 0.928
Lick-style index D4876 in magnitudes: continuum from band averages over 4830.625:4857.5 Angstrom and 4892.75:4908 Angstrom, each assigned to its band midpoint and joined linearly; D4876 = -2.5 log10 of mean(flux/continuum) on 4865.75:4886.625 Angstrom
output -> 0.05 mag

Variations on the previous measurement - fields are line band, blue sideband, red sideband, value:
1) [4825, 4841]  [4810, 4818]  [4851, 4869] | -0.07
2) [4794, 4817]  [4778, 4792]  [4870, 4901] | -0.04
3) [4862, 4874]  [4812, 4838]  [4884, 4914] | 0.13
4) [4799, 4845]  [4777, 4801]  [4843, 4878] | -0.05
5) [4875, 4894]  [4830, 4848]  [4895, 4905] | 0.04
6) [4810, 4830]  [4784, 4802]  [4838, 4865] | -0.05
